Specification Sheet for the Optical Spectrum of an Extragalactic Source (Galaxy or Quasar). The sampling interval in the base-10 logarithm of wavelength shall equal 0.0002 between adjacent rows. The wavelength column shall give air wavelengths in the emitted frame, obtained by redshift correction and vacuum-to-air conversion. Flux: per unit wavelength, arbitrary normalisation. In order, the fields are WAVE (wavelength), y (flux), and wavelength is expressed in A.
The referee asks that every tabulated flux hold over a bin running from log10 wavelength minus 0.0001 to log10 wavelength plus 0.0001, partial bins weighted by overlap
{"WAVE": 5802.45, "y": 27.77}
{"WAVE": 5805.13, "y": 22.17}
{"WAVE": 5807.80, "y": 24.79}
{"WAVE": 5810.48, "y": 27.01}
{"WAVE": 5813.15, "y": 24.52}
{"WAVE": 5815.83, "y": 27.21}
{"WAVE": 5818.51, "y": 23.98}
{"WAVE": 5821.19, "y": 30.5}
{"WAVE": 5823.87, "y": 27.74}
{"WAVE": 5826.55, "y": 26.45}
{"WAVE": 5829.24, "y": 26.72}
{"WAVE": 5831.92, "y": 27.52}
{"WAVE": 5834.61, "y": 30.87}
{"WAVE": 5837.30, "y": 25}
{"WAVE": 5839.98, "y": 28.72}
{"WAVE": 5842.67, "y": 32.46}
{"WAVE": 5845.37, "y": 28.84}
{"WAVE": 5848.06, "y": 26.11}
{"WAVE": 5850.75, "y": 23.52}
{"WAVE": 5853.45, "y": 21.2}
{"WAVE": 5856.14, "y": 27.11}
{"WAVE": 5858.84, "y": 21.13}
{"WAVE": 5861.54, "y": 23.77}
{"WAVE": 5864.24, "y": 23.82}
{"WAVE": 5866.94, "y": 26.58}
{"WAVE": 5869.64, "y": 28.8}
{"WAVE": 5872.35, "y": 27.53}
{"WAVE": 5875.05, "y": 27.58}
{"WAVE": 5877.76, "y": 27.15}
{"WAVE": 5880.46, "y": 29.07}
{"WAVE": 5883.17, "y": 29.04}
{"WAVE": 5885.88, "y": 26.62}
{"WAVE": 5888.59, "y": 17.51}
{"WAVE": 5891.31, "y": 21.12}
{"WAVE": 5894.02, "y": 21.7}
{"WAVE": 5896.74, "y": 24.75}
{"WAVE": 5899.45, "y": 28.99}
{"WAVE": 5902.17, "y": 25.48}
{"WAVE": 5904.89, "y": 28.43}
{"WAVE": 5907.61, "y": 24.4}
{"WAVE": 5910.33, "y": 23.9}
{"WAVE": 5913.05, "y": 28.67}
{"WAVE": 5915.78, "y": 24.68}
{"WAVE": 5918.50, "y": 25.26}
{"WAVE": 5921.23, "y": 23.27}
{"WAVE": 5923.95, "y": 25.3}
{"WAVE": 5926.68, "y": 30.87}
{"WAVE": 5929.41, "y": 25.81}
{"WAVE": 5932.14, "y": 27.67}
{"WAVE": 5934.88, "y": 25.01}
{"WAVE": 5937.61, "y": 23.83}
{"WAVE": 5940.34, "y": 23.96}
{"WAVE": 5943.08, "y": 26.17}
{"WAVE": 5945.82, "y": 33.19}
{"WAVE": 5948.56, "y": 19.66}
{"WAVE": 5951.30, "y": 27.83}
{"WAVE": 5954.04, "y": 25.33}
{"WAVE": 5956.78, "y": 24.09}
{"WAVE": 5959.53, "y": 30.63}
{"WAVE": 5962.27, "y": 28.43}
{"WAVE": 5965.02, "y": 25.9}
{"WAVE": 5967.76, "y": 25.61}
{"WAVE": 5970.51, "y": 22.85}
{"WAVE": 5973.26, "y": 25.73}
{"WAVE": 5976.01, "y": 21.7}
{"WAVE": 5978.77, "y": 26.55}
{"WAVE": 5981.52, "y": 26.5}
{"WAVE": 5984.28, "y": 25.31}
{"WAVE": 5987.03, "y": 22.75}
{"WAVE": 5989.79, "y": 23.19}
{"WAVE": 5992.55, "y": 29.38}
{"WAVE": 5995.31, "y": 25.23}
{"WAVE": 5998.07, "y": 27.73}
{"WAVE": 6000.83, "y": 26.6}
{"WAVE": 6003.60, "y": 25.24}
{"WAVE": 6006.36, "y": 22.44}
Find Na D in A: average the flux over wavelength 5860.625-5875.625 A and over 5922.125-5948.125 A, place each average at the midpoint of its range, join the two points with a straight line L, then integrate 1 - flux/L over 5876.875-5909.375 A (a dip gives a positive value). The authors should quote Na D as 1.4 A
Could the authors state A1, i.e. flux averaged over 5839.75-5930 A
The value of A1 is 25.8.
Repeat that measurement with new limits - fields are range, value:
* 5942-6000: 25.9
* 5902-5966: 26.2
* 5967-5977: 24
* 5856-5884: 26.4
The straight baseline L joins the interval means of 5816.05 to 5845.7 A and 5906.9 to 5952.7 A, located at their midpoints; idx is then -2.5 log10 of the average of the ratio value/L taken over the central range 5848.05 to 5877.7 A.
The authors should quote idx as 0.085 mag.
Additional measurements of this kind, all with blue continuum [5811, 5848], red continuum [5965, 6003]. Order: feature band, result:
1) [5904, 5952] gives 0.01 mag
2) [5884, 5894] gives 0.21 mag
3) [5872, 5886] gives -0.04 mag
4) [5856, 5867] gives 0.14 mag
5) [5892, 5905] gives 0.05 mag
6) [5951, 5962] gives -0.05 mag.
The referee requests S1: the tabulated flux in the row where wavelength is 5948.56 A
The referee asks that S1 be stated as 19.66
